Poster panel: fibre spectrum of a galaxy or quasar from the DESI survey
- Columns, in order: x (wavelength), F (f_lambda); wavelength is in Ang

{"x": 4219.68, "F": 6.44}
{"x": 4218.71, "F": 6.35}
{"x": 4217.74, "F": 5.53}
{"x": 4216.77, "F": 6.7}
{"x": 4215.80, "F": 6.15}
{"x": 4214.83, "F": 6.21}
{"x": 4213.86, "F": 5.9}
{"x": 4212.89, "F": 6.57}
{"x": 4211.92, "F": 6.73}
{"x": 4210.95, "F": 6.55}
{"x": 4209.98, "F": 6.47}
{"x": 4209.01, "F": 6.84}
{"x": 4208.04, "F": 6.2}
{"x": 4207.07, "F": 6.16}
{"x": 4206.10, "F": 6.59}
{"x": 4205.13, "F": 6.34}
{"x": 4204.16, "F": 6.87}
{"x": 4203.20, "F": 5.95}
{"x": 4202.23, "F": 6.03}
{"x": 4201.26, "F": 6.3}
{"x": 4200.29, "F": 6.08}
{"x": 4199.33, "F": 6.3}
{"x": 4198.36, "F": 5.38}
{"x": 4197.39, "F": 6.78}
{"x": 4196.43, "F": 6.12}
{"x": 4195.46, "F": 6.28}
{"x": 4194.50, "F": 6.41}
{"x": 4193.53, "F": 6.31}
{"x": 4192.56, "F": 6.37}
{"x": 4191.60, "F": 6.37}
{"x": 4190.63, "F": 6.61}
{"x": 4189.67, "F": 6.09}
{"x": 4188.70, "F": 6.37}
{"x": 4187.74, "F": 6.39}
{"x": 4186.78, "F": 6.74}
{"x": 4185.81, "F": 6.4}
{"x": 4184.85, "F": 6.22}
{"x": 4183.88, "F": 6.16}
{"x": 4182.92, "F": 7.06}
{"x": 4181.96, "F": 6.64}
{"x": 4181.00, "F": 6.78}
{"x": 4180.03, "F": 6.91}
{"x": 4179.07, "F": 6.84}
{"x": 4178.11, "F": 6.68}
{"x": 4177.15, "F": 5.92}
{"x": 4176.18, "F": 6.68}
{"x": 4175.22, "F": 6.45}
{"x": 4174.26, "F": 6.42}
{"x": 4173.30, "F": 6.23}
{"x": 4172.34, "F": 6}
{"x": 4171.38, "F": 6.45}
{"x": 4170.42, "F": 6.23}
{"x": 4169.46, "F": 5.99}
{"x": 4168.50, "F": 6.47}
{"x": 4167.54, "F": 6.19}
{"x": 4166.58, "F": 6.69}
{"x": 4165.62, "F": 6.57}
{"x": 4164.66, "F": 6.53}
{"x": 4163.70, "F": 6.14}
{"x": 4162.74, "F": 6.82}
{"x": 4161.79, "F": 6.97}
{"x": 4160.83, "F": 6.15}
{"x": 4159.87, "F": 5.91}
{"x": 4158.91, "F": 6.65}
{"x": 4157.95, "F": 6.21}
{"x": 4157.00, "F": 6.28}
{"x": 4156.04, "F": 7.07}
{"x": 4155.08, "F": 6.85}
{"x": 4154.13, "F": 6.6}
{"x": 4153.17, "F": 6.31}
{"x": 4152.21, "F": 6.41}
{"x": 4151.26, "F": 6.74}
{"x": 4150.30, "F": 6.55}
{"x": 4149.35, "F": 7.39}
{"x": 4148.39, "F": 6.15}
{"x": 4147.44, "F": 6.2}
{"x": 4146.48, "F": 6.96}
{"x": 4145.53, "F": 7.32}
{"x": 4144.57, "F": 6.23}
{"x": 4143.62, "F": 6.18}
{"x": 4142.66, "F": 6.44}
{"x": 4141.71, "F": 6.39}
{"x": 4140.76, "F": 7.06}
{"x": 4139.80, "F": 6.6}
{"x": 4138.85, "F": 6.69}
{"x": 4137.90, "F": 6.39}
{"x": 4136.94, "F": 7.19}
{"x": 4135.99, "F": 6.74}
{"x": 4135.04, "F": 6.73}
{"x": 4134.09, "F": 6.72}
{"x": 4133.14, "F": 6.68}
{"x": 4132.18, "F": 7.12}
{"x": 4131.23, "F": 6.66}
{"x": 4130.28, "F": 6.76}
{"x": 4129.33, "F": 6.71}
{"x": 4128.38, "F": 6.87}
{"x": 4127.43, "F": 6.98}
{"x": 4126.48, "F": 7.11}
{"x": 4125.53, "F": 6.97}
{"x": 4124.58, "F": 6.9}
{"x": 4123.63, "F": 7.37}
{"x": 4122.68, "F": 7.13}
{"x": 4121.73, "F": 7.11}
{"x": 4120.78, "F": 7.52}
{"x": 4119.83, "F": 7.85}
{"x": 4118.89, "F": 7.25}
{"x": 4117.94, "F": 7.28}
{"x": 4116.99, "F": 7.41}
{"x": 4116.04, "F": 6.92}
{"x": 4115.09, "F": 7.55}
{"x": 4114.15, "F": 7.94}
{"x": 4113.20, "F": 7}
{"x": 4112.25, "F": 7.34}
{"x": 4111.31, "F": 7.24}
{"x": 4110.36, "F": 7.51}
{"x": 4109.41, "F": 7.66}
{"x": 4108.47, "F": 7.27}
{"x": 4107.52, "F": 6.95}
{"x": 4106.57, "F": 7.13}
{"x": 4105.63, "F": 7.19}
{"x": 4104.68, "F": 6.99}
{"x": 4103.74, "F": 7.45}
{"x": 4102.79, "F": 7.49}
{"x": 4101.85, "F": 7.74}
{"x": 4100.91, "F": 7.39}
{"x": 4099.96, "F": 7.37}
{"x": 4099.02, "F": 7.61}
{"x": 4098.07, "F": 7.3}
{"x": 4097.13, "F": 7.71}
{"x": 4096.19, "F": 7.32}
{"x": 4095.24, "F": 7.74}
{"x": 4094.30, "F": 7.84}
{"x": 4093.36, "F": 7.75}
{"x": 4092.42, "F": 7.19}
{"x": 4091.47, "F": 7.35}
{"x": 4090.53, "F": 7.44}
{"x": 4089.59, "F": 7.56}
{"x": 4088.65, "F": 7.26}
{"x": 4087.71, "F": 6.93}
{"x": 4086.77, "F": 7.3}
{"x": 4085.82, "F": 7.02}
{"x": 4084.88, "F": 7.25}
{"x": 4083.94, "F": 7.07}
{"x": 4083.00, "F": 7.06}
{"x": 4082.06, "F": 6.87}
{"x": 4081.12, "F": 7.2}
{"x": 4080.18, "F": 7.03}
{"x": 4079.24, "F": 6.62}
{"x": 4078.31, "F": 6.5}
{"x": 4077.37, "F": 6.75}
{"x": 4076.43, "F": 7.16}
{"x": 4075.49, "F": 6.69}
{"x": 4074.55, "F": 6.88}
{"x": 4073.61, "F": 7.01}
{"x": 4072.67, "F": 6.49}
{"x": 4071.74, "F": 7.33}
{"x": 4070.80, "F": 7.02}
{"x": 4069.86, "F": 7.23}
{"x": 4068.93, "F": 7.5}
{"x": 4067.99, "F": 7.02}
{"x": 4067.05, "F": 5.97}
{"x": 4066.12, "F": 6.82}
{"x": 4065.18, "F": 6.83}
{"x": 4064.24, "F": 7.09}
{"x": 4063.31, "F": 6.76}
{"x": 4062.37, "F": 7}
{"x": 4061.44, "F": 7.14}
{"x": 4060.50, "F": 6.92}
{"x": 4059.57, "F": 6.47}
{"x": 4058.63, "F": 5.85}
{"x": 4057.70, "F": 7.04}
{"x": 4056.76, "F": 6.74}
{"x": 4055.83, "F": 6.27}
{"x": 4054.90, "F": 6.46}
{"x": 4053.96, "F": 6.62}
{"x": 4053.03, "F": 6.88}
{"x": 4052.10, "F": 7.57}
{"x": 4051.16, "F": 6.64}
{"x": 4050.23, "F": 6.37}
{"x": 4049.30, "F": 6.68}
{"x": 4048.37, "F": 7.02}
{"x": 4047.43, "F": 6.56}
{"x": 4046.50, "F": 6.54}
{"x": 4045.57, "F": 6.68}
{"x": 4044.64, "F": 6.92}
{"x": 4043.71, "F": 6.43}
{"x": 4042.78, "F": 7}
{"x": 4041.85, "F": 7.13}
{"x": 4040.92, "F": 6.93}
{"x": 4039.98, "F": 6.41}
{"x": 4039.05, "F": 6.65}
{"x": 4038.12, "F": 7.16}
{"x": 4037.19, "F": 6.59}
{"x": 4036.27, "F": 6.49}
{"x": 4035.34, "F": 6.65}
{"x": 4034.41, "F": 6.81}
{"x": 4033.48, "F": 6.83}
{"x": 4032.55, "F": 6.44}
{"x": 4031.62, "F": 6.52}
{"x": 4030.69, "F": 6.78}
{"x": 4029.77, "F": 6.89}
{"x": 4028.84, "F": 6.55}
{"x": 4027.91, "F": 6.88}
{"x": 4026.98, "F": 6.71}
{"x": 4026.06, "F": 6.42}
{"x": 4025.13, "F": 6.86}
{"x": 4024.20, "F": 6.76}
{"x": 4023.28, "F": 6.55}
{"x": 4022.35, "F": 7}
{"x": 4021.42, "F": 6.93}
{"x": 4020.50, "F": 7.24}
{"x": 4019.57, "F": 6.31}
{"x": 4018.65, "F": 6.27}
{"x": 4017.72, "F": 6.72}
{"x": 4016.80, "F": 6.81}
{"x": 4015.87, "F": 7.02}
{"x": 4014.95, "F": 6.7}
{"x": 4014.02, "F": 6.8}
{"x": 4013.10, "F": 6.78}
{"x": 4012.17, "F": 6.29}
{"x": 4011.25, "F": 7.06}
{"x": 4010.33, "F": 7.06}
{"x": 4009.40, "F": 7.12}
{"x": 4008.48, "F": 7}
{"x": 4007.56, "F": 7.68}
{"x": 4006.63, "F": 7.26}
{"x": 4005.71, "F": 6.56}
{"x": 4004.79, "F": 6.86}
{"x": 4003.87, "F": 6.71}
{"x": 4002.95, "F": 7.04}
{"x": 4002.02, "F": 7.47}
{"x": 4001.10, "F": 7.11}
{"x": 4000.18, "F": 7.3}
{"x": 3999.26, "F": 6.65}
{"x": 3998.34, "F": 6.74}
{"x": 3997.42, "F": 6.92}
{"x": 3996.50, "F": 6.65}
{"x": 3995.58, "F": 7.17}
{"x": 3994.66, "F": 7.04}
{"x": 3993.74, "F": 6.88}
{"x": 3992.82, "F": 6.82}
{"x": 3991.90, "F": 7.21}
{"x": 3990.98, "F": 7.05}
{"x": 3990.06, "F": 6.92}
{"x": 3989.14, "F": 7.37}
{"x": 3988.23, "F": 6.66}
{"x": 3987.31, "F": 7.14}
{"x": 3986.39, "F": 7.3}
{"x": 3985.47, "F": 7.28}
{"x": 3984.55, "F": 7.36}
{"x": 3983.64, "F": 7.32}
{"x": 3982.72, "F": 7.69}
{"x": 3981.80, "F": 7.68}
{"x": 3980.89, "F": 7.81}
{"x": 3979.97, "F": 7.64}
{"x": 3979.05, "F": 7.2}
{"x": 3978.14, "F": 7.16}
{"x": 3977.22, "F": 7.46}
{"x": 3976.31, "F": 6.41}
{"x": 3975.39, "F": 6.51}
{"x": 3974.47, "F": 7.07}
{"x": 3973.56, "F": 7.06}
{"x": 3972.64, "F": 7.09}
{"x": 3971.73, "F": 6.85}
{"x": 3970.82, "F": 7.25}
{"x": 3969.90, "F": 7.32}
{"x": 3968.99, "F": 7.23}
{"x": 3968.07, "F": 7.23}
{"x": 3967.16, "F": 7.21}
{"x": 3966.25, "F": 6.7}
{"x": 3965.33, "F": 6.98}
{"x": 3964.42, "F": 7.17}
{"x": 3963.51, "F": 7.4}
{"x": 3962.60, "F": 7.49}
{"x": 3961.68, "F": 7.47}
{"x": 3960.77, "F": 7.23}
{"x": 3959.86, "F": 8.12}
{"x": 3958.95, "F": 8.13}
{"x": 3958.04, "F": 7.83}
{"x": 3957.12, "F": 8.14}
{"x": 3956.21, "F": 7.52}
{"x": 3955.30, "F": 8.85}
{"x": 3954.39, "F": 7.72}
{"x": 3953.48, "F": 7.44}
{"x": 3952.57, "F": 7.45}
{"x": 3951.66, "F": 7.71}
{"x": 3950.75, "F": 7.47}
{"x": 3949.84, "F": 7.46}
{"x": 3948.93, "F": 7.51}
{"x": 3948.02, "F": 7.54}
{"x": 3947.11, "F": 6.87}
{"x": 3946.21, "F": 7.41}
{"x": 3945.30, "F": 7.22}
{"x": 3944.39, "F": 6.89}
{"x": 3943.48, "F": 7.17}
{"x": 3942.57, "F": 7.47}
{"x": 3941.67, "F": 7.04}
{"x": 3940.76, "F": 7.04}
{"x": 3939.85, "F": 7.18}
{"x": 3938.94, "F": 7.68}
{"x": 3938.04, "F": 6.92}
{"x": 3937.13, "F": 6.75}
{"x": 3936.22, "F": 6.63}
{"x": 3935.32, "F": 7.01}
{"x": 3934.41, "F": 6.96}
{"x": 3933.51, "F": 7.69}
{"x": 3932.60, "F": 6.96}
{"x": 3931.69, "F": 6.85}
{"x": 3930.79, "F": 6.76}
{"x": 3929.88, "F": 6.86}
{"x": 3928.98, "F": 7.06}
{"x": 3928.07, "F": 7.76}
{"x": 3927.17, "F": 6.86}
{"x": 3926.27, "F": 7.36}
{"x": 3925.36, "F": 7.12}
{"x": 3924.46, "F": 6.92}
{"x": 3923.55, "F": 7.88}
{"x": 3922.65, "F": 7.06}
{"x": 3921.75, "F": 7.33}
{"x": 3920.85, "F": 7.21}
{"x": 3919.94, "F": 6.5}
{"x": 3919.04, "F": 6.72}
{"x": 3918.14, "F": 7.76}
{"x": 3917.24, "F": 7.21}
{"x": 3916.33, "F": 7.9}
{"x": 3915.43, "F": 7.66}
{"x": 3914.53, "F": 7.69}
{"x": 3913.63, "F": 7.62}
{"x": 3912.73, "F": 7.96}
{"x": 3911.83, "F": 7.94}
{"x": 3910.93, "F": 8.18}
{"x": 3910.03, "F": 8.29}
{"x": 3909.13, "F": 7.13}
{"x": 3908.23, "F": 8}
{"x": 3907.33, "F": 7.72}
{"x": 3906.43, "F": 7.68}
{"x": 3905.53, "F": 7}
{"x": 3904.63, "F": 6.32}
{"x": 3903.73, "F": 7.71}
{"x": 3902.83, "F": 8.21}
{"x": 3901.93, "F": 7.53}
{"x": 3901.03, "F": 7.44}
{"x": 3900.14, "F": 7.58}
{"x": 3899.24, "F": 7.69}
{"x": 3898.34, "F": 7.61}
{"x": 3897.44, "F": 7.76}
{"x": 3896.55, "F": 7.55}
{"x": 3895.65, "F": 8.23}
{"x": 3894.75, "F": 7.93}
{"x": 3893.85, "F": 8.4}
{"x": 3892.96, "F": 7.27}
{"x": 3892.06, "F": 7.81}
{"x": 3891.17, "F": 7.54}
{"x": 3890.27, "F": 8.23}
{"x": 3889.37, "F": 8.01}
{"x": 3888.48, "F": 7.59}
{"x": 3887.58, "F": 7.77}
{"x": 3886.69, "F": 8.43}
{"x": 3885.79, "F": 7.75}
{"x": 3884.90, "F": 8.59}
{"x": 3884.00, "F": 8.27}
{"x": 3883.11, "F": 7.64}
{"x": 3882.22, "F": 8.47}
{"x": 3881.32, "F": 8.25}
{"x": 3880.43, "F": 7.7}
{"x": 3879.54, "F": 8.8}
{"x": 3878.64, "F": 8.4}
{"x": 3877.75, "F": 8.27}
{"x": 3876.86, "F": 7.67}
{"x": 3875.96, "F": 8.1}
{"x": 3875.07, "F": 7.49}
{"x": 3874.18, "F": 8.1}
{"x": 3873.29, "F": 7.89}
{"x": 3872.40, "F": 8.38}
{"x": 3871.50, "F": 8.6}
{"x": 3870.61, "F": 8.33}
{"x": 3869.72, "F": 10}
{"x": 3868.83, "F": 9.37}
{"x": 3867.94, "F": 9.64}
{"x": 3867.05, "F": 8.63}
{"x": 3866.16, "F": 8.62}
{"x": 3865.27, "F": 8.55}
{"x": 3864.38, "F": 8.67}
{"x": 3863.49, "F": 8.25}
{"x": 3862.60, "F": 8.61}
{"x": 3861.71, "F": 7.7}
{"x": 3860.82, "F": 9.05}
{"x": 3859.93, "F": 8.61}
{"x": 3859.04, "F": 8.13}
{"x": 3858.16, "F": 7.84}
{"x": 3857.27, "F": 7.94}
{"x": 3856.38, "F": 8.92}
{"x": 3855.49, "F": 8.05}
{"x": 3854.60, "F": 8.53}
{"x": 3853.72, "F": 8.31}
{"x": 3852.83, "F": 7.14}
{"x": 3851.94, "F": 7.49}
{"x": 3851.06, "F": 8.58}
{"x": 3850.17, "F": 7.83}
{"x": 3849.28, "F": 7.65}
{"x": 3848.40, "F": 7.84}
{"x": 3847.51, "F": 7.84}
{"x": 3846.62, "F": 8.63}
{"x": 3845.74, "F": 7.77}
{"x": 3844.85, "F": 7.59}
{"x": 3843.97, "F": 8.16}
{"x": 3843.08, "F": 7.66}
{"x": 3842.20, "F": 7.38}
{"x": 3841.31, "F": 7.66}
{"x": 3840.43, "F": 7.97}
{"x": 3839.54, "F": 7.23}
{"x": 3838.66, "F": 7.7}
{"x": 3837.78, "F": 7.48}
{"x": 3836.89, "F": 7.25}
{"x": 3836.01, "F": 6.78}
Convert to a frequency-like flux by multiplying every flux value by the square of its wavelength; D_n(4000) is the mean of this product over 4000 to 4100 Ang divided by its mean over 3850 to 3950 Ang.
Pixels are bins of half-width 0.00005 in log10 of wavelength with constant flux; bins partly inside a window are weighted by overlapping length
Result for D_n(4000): 1.0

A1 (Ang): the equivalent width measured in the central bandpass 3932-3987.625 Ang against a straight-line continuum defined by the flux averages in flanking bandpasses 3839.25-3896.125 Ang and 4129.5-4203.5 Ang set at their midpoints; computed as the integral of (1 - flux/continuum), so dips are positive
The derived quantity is 2.3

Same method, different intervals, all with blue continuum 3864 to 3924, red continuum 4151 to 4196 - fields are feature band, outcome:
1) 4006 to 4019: 0.7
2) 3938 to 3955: 0.7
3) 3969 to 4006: 1.7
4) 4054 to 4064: 0.5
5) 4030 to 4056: 1.5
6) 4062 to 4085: 0.2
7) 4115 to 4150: -1.2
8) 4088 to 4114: -2.1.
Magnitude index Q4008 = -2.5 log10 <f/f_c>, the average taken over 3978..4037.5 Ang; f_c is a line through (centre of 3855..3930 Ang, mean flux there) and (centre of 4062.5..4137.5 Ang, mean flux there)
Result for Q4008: 0.08 mag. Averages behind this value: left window 7.91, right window 7.15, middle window 6.95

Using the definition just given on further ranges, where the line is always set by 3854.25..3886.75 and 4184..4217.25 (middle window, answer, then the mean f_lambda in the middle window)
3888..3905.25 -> 0.07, 7.7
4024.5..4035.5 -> 0.11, 6.69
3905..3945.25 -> 0.11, 7.3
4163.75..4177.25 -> 0.03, 6.35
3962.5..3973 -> 0.09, 7.16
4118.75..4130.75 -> -0.05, 7.12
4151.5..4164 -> 0.02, 6.5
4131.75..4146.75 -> 0.00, 6.71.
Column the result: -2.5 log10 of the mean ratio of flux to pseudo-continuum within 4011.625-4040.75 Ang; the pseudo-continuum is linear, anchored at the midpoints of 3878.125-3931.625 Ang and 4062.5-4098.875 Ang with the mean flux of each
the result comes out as 0.088 mag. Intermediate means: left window 7.65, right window 7.1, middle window 6.71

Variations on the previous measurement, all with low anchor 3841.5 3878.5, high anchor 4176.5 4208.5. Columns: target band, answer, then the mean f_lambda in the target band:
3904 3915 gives 0.046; 7.63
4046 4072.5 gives 0.051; 6.8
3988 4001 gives 0.078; 6.97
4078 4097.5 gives -0.043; 7.24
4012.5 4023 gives 0.091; 6.76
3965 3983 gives 0.063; 7.17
